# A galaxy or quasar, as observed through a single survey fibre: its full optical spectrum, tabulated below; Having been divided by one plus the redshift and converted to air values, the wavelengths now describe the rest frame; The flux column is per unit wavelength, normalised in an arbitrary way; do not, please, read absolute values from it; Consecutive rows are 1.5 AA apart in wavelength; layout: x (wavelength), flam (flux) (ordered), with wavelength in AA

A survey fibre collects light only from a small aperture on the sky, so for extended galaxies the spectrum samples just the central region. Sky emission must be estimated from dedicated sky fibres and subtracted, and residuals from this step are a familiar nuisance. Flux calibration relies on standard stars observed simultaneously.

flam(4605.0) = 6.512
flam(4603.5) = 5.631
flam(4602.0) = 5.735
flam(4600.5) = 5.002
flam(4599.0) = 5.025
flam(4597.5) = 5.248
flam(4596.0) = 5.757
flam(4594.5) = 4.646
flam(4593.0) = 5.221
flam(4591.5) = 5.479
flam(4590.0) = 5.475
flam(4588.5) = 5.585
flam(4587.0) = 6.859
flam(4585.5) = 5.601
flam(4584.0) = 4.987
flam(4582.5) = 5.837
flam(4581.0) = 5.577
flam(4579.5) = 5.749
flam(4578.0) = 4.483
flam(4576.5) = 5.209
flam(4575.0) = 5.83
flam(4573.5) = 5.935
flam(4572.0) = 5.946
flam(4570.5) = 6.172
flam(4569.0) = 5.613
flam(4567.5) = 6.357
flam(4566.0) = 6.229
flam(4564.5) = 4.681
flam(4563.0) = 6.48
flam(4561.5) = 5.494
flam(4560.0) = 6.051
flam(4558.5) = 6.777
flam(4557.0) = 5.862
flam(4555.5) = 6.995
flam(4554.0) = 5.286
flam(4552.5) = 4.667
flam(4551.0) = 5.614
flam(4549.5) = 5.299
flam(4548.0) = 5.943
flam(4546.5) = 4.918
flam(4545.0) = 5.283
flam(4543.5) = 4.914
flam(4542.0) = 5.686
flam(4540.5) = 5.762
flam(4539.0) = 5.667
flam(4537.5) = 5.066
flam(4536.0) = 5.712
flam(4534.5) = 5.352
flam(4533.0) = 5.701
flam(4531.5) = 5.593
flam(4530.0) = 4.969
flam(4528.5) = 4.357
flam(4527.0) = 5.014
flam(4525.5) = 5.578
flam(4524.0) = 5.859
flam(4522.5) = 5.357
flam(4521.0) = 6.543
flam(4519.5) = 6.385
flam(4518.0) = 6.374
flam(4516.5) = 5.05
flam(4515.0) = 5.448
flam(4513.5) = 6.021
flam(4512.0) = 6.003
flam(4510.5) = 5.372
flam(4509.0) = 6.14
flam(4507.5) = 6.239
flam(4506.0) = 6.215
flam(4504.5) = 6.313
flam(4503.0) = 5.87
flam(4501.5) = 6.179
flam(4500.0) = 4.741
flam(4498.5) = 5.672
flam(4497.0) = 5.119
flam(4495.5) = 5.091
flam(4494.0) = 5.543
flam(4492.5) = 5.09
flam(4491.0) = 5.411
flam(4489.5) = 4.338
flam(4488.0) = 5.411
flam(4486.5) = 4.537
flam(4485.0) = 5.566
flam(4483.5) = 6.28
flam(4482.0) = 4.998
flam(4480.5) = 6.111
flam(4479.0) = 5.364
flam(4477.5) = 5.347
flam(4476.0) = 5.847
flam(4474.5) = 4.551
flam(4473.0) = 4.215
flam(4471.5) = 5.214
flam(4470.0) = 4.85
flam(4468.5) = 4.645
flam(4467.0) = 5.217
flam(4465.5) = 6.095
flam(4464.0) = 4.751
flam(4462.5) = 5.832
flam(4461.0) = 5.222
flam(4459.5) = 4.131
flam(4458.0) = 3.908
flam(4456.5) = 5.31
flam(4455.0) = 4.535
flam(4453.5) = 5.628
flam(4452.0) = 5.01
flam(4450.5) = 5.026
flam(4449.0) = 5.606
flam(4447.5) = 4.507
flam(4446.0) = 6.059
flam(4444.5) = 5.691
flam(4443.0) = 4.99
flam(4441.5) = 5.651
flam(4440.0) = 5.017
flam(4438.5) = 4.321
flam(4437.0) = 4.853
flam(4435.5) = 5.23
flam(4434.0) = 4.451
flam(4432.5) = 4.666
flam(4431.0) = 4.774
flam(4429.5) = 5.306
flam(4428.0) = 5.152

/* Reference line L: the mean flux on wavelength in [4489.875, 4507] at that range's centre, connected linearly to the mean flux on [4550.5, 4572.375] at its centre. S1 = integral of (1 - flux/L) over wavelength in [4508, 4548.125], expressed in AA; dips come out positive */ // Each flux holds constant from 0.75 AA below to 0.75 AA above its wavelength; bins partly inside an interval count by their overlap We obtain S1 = 1.0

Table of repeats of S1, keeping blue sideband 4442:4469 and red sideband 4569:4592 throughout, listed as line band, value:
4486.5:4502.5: 0.2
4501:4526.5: -2.6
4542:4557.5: 0.1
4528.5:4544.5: 0.2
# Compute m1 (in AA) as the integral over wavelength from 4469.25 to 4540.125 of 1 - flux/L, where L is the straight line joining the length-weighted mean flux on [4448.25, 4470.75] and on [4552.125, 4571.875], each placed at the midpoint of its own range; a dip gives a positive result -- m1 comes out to -0.6 AA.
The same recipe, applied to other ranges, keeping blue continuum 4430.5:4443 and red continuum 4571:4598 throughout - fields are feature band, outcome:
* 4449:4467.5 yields -0.4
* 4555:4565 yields -1.2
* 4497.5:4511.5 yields -1.8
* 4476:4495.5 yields -1.0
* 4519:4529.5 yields -0.6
